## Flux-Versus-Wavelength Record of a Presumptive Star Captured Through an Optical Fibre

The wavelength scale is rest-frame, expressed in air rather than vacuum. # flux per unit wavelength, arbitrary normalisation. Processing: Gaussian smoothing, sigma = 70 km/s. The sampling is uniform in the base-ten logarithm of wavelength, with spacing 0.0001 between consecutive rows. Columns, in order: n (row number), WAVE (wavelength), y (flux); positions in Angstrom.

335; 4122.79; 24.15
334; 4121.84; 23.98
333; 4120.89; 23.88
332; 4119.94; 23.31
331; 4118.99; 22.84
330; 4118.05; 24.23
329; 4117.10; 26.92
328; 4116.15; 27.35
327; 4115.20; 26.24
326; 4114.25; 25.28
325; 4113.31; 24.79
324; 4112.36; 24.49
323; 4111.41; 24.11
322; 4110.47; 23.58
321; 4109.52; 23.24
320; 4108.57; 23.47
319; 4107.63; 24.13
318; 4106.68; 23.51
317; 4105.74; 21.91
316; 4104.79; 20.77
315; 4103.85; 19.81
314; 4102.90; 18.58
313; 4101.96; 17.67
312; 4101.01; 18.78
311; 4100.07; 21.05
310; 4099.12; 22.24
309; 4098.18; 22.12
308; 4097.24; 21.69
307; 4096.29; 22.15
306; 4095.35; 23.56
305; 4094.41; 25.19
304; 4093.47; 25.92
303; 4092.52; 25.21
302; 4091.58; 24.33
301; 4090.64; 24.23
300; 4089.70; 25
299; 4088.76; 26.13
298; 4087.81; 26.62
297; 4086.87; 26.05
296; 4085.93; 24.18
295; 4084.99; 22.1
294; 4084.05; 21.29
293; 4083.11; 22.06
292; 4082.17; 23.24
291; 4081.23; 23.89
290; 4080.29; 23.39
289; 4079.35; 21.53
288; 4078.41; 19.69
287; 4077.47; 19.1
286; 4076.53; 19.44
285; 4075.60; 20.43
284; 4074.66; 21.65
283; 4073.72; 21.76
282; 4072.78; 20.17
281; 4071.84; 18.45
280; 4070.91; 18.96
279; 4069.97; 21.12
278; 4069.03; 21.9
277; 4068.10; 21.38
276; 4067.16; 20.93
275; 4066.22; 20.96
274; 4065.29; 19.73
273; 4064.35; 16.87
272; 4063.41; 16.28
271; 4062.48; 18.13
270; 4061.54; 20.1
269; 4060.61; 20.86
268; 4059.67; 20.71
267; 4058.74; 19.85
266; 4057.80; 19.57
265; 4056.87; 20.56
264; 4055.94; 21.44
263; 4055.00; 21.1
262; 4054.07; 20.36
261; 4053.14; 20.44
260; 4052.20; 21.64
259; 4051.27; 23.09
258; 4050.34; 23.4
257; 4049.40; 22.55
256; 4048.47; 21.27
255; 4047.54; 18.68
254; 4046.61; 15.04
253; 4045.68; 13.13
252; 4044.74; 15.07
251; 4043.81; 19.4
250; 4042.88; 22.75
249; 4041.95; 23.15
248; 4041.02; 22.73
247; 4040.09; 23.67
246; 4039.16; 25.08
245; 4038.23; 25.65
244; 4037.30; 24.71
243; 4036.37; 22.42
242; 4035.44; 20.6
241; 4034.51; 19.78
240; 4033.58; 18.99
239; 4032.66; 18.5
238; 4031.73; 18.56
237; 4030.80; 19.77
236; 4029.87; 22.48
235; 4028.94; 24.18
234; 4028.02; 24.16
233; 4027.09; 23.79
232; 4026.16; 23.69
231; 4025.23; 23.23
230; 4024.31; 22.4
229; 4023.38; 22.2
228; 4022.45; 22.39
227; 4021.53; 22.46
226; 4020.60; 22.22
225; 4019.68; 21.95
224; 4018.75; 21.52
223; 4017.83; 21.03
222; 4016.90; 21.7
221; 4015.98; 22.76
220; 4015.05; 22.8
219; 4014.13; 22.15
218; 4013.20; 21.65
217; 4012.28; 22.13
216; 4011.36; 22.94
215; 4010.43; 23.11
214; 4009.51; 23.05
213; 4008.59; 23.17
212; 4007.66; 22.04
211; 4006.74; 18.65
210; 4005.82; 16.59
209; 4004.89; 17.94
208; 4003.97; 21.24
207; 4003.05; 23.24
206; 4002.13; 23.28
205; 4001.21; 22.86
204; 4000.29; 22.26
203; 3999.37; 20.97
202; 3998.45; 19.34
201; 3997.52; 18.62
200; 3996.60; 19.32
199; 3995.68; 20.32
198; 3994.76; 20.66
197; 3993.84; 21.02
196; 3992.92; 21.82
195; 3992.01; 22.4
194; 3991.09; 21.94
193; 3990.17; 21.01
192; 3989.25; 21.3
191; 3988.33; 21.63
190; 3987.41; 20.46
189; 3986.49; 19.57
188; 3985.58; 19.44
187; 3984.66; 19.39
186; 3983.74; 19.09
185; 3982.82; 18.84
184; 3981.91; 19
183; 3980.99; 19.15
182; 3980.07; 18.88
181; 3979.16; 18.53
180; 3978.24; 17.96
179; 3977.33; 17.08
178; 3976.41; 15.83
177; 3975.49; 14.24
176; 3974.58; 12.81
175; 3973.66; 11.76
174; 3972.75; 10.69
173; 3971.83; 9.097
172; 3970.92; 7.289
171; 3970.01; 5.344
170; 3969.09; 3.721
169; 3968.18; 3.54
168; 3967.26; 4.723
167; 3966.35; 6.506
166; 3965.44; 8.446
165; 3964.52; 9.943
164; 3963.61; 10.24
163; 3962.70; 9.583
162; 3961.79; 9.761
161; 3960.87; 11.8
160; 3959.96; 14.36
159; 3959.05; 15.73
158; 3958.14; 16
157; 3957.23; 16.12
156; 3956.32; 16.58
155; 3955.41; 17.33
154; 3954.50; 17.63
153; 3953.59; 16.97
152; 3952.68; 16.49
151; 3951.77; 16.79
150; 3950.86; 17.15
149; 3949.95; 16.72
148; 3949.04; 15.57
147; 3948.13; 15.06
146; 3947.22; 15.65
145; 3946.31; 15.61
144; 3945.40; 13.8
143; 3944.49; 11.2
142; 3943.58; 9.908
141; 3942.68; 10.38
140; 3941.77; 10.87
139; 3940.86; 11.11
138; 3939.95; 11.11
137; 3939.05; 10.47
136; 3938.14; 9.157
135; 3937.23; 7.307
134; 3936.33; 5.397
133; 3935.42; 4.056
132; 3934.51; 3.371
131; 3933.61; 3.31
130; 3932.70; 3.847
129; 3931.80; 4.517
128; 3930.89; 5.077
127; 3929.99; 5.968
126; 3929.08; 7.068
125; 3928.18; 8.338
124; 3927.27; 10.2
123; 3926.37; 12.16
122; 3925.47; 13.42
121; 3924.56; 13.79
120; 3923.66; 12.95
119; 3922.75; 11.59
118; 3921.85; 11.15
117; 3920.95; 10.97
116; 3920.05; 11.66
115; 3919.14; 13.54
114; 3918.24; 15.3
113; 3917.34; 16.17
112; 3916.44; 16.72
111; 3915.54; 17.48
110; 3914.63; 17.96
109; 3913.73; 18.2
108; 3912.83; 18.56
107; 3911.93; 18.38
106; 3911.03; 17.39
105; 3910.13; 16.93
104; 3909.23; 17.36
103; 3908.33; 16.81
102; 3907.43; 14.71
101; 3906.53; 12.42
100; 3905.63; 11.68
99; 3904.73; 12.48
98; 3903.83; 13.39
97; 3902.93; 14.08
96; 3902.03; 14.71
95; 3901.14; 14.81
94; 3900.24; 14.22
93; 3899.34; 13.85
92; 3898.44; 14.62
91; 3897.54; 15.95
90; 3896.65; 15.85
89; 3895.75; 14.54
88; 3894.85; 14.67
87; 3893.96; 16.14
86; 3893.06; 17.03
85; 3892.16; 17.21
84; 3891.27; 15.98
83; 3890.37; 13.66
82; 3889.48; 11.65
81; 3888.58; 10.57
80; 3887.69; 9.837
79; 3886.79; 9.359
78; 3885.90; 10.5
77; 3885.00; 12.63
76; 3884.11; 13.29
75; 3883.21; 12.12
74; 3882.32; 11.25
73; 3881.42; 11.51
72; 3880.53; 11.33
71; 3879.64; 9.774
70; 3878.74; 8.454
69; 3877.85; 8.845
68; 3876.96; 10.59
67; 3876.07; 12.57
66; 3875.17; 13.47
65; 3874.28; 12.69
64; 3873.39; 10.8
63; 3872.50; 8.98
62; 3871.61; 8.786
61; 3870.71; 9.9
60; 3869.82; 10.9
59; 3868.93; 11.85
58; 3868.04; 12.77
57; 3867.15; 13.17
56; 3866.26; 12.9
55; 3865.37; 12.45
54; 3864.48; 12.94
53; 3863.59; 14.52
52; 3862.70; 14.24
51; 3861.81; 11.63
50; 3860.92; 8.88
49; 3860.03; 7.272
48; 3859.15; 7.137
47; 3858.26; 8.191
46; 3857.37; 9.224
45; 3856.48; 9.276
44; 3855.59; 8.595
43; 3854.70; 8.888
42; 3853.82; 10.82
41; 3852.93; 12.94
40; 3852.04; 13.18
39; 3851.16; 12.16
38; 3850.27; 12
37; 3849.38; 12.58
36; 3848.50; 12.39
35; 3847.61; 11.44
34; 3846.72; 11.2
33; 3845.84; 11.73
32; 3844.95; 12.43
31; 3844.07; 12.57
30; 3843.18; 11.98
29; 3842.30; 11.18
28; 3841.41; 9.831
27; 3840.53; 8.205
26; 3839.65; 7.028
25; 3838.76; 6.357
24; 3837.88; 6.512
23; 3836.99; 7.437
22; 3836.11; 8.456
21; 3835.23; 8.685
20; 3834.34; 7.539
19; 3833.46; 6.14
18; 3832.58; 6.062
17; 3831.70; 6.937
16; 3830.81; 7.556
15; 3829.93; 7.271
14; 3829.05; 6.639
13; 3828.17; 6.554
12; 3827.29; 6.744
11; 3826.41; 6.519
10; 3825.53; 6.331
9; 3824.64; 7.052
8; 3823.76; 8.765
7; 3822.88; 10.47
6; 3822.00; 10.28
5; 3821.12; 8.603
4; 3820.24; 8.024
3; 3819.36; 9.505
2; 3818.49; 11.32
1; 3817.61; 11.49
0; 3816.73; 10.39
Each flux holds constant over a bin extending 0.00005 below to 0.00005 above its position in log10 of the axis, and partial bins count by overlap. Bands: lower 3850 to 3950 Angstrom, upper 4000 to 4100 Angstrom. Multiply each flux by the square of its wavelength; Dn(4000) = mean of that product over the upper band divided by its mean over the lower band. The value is 1.94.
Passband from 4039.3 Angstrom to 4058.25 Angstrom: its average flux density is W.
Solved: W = 20.5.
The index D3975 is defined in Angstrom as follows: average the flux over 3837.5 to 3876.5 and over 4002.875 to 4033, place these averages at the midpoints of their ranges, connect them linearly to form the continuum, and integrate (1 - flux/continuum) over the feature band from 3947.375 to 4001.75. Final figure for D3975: 8.8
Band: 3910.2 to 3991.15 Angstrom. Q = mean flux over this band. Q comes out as 13.2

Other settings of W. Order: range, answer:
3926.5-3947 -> 8.42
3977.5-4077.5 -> 20.9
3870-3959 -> 12.7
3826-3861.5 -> 9.18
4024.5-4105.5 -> 21.4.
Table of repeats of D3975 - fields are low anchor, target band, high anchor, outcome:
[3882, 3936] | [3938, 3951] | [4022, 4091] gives 1.7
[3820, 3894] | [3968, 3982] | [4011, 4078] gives 3.5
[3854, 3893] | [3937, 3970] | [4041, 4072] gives 6.1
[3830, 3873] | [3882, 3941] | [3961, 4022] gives 3.4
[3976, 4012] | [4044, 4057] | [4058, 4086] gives 0.5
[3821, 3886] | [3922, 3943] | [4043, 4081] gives 8.0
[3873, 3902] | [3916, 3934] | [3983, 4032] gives 5.8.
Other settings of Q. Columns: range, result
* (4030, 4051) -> 20.7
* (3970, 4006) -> 18.5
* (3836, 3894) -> 11.1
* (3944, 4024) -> 17.4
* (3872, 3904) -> 12.8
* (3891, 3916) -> 15.6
